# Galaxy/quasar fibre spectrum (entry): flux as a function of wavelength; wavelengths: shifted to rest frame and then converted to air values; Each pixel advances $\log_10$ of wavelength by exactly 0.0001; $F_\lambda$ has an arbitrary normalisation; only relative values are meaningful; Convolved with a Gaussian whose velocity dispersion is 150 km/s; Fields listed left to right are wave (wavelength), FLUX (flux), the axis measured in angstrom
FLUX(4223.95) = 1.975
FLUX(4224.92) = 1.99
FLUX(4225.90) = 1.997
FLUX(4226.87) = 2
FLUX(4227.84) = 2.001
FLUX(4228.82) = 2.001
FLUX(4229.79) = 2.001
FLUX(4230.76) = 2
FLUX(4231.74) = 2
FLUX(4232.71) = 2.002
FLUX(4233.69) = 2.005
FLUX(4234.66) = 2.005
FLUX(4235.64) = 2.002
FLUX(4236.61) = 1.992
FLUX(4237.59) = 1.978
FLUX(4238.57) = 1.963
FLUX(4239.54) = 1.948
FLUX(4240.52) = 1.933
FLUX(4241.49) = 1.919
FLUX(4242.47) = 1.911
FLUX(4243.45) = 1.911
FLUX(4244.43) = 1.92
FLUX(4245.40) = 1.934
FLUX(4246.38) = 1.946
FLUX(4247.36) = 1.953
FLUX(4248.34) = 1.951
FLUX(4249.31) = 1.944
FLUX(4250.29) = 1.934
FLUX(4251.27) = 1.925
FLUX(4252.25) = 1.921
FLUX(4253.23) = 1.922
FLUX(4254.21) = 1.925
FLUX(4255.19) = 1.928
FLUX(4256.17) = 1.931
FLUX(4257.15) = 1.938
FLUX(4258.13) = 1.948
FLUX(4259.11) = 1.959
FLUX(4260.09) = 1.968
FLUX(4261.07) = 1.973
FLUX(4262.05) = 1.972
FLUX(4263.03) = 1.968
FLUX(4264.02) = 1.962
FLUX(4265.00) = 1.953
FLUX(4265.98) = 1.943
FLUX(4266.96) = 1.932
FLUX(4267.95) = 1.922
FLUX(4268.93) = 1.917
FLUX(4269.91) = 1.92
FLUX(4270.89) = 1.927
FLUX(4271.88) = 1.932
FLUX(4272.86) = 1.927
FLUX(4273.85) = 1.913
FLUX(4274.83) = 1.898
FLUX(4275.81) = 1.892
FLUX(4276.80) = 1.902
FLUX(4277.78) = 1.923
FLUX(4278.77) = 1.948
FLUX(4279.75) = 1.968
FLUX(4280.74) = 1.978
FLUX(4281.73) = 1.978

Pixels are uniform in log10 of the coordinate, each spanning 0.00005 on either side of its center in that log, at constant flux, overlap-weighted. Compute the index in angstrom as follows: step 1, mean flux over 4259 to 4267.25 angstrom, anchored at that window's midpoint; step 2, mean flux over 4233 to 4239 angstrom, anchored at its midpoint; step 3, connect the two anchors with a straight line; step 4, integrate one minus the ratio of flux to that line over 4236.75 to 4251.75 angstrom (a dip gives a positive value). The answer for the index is 0.3 angstrom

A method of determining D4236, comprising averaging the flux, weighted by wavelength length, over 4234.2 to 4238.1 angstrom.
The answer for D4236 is 1.99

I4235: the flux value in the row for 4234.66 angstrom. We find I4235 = 2.005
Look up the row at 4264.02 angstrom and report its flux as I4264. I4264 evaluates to 1.962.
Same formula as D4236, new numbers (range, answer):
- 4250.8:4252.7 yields 1.92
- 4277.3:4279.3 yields 1.94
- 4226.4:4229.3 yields 2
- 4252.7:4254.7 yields 1.92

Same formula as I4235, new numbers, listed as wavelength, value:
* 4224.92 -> 1.99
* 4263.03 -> 1.968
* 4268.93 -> 1.917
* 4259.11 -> 1.959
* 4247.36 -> 1.953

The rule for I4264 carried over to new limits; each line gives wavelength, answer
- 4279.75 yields 1.968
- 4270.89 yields 1.927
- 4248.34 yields 1.951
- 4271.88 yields 1.932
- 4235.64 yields 2.002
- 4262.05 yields 1.972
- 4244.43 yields 1.92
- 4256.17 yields 1.931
